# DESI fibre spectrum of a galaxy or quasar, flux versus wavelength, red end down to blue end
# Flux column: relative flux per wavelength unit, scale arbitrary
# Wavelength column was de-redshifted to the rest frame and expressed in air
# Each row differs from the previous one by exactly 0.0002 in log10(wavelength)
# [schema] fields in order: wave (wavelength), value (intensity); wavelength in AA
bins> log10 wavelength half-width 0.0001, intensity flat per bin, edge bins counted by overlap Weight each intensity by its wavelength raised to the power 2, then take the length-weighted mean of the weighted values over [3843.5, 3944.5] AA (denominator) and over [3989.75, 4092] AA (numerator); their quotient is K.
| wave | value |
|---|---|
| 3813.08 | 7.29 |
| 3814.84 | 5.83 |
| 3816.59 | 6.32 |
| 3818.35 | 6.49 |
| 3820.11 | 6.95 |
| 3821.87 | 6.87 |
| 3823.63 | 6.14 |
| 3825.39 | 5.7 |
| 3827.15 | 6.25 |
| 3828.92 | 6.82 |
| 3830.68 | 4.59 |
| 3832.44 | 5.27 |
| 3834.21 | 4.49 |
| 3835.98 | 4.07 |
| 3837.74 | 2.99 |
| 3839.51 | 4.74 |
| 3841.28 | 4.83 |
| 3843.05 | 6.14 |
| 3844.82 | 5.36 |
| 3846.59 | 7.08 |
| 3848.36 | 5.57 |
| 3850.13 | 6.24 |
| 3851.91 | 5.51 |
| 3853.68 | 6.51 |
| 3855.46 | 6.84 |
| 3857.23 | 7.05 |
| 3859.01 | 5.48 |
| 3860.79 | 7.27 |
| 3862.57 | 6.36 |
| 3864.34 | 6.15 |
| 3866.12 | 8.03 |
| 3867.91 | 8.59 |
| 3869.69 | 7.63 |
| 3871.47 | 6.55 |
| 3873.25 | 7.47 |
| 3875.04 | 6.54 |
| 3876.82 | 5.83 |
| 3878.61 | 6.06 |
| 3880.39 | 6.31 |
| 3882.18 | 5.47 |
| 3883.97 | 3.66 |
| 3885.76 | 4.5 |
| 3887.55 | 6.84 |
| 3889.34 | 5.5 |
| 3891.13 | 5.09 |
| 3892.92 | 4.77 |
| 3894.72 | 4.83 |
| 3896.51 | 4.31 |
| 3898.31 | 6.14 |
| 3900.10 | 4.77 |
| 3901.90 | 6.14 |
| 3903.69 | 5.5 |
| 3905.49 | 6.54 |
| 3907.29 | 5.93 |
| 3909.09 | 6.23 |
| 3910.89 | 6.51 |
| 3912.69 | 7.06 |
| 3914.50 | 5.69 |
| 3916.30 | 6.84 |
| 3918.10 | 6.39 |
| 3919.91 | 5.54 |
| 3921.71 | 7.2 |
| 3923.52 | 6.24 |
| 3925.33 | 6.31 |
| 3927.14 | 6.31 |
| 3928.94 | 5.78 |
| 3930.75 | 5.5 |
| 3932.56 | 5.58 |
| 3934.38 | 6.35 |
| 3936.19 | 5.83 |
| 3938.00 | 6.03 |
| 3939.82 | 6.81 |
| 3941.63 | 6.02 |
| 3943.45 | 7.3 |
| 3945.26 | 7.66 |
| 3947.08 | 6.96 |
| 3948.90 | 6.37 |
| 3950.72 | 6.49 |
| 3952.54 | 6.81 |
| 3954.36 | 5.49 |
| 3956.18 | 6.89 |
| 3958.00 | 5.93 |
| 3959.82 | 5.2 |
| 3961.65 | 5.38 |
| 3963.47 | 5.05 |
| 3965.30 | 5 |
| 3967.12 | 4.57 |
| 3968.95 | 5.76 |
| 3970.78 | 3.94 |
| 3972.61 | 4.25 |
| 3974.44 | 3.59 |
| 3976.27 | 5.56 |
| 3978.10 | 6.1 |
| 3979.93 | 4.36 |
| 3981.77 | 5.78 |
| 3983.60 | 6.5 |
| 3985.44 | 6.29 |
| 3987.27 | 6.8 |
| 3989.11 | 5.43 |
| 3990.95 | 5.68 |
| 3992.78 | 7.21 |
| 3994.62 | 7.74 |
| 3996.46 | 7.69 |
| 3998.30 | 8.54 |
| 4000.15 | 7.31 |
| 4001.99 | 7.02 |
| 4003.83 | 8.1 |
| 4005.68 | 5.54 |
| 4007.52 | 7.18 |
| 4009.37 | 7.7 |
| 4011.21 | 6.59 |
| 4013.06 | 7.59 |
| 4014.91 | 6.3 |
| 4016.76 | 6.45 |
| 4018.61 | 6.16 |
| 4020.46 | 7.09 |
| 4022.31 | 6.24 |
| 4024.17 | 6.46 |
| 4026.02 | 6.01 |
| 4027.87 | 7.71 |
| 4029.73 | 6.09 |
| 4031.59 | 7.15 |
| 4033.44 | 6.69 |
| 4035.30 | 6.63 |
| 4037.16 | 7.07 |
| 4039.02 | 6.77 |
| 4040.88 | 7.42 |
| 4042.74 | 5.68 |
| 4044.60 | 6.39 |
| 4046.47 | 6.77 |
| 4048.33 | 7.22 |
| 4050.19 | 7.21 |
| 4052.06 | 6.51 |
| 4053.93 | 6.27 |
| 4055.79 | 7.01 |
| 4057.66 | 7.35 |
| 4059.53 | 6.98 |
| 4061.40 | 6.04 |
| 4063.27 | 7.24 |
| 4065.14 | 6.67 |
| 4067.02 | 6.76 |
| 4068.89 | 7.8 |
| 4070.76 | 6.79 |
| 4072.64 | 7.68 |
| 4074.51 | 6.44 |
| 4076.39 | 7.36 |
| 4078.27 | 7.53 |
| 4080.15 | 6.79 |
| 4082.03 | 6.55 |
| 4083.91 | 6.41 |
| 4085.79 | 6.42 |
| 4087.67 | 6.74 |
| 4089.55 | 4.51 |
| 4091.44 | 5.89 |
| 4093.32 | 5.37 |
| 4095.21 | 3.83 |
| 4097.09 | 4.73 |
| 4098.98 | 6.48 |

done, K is 1.20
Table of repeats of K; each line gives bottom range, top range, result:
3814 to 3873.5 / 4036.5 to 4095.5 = 1.21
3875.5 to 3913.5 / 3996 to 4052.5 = 1.30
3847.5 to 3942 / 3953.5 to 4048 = 1.09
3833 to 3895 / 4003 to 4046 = 1.24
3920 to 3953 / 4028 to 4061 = 1.12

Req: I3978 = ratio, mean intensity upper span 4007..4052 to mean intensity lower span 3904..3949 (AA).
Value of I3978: 1.1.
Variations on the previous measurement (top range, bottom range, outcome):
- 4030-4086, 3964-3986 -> 1.34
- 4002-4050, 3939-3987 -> 1.17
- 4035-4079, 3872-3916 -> 1.20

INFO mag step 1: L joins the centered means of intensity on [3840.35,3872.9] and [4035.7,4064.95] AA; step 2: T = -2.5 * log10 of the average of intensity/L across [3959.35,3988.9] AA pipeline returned 0.26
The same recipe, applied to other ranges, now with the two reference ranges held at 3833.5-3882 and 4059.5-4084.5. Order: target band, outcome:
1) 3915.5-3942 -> 0.038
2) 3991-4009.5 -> -0.100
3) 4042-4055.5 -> 0.038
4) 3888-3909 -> 0.151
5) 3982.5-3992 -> 0.079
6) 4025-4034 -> 0.007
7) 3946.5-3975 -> 0.187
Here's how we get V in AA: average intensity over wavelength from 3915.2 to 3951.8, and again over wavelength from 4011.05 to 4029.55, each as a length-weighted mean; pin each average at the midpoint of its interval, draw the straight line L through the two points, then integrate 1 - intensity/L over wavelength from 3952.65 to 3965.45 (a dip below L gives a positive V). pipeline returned 1.5 AA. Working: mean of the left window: 6.37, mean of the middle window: 5.67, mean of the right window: 6.64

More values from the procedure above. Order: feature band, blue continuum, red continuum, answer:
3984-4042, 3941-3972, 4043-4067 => -4.10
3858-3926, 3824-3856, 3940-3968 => -4.10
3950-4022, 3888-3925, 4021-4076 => 2.51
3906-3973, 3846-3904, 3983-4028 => 4.14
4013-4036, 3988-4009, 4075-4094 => 0.75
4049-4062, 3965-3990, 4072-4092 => -1.15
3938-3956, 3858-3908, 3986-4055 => -0.70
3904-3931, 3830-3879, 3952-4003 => -1.29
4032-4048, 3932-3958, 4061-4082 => 0.38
